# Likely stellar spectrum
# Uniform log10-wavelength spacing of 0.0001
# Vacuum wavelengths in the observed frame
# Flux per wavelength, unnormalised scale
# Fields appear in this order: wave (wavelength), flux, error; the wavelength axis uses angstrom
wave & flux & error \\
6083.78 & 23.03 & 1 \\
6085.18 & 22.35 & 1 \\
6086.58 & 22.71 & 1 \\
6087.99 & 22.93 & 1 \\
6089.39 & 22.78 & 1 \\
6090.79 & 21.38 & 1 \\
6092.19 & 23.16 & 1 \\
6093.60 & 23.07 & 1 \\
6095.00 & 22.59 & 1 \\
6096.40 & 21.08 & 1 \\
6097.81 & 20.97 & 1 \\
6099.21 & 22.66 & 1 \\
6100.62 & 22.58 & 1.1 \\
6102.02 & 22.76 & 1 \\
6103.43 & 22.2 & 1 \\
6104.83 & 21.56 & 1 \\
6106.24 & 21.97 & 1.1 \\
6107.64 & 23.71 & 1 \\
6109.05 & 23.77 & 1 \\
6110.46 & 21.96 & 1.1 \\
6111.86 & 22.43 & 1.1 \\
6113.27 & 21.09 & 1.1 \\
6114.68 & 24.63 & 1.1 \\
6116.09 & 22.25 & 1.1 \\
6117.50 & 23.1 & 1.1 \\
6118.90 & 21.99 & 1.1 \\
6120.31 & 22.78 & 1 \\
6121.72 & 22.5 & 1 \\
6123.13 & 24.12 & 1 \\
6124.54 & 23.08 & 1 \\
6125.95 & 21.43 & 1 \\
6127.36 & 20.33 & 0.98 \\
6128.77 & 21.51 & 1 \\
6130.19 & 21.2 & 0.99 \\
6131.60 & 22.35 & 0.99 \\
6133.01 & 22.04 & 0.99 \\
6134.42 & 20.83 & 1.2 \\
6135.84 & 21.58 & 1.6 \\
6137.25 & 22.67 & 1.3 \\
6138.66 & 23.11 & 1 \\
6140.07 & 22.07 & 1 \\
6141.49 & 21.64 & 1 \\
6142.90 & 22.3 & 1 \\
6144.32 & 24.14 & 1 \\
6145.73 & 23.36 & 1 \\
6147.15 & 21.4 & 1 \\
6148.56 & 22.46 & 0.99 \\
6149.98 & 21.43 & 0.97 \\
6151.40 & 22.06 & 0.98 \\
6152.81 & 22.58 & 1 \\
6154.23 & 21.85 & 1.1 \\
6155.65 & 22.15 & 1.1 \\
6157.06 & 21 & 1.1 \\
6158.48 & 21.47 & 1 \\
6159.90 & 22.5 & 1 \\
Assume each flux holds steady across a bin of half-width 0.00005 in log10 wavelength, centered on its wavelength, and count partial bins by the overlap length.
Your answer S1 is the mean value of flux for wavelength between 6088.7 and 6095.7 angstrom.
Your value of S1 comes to 22.6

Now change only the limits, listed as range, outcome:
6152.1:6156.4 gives 22.2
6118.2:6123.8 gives 22.9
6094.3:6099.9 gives 21.8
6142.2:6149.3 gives 22.7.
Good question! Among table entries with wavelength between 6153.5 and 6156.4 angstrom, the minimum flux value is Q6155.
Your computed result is 21.85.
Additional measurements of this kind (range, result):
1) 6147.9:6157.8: 21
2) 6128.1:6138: 20.83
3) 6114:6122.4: 21.99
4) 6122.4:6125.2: 23.08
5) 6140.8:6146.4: 21.64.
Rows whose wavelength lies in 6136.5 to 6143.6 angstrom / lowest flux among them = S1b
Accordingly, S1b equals 21.64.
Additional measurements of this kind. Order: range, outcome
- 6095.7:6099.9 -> 20.97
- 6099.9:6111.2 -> 21.56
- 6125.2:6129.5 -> 20.33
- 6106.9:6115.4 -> 21.09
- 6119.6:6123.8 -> 22.5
